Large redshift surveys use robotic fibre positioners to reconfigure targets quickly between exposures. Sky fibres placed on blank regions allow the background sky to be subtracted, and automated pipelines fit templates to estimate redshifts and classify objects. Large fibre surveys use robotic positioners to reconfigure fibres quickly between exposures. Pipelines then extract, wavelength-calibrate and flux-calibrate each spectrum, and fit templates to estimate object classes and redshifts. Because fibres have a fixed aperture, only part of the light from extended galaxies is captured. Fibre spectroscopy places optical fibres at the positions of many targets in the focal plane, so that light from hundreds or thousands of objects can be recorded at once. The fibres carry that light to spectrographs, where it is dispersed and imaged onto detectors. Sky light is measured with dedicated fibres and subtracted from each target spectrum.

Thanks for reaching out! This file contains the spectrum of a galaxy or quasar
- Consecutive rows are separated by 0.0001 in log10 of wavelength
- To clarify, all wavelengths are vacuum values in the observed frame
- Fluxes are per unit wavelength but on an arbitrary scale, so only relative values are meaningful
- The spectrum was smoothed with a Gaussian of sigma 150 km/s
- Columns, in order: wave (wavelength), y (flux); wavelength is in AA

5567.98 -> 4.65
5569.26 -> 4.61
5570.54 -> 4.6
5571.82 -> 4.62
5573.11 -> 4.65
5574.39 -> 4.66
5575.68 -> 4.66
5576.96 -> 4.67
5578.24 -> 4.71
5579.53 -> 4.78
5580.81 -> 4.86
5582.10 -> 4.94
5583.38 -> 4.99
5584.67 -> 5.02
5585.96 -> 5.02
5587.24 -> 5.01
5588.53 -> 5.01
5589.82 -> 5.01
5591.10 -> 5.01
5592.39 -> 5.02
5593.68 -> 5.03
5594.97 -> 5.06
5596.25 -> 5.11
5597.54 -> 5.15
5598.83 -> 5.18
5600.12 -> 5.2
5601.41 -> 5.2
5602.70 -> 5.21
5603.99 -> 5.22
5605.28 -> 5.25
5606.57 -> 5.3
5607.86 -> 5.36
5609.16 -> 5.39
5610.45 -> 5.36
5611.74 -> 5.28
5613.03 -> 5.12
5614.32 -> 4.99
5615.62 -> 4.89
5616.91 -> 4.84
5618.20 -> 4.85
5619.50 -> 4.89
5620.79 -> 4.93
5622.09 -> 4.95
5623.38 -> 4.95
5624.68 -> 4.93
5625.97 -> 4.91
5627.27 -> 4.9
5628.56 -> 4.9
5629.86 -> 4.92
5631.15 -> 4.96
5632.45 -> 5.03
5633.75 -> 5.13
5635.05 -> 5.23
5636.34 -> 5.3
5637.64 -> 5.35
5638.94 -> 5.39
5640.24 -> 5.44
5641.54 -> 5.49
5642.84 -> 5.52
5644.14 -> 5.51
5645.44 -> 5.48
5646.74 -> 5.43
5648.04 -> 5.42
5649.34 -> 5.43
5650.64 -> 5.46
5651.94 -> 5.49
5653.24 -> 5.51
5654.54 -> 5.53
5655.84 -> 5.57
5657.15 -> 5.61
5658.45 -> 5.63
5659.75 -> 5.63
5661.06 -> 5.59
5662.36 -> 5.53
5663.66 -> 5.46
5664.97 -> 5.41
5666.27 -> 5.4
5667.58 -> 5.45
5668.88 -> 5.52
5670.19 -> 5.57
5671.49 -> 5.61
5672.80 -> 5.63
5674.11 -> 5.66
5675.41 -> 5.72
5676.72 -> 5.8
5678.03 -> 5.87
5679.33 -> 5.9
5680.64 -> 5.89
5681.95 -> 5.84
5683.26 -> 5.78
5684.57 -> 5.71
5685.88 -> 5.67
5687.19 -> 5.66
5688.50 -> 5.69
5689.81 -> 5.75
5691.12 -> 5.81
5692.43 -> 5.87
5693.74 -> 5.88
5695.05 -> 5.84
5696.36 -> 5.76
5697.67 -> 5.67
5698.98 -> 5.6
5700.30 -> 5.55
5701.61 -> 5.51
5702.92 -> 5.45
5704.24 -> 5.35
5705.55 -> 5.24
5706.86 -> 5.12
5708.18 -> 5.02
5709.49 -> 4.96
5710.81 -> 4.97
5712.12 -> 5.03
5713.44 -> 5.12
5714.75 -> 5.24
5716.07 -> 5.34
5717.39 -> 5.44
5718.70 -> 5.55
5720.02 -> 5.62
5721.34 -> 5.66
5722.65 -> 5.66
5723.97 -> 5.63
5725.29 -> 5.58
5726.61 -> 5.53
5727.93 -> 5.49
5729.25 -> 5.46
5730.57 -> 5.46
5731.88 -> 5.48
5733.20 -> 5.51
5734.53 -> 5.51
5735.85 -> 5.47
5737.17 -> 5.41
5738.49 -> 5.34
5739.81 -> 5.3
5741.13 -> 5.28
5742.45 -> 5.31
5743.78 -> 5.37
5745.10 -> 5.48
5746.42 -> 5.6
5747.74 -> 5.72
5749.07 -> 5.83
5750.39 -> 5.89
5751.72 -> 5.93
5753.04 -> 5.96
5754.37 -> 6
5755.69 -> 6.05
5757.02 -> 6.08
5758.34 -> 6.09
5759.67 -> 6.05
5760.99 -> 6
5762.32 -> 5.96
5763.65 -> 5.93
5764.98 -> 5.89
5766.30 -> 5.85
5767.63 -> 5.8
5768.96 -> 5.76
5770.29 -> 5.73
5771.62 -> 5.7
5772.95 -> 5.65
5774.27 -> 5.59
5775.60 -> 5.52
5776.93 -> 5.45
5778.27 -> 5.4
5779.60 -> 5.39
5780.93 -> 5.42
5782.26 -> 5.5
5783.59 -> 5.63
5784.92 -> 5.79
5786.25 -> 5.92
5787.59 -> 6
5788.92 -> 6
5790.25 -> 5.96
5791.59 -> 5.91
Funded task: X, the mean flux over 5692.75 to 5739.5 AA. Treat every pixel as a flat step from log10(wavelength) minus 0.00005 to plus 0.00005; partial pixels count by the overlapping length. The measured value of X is 5.44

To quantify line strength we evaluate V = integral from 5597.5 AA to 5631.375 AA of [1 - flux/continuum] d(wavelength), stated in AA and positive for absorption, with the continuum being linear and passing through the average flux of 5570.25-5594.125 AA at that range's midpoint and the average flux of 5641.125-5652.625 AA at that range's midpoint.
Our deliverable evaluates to 0.56 AA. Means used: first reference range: 4.86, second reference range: 5.47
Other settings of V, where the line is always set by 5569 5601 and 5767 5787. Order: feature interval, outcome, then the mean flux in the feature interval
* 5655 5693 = -3.1 AA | 5.66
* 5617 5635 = 0.4 AA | 4.95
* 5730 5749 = 0.1 AA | 5.46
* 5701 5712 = 0.3 AA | 5.19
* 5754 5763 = -0.8 AA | 6.04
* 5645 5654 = -0.5 AA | 5.46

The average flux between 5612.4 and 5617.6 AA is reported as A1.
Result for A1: 4.96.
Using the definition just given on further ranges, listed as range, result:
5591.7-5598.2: 5.07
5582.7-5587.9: 5.01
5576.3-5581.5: 4.76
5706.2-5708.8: 5.07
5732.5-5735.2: 5.49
